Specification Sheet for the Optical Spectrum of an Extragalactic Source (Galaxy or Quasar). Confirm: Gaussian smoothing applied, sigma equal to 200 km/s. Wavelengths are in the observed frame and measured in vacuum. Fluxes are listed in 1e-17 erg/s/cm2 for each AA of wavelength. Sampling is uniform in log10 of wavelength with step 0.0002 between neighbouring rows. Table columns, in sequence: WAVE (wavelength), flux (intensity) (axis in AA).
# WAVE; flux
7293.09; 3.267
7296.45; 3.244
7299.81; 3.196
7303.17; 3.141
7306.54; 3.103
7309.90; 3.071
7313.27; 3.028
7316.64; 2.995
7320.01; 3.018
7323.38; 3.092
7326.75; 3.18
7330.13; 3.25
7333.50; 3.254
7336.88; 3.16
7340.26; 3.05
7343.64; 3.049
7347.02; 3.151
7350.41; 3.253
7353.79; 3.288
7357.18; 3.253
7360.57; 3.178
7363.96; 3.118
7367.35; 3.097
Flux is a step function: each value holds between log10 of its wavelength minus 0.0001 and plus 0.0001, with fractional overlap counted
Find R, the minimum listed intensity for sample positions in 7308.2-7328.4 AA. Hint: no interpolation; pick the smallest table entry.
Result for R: 2.995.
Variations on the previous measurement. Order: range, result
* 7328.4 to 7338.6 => 3.16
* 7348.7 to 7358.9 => 3.253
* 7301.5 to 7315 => 3.028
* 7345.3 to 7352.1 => 3.151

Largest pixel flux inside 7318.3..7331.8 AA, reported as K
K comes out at 3.25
